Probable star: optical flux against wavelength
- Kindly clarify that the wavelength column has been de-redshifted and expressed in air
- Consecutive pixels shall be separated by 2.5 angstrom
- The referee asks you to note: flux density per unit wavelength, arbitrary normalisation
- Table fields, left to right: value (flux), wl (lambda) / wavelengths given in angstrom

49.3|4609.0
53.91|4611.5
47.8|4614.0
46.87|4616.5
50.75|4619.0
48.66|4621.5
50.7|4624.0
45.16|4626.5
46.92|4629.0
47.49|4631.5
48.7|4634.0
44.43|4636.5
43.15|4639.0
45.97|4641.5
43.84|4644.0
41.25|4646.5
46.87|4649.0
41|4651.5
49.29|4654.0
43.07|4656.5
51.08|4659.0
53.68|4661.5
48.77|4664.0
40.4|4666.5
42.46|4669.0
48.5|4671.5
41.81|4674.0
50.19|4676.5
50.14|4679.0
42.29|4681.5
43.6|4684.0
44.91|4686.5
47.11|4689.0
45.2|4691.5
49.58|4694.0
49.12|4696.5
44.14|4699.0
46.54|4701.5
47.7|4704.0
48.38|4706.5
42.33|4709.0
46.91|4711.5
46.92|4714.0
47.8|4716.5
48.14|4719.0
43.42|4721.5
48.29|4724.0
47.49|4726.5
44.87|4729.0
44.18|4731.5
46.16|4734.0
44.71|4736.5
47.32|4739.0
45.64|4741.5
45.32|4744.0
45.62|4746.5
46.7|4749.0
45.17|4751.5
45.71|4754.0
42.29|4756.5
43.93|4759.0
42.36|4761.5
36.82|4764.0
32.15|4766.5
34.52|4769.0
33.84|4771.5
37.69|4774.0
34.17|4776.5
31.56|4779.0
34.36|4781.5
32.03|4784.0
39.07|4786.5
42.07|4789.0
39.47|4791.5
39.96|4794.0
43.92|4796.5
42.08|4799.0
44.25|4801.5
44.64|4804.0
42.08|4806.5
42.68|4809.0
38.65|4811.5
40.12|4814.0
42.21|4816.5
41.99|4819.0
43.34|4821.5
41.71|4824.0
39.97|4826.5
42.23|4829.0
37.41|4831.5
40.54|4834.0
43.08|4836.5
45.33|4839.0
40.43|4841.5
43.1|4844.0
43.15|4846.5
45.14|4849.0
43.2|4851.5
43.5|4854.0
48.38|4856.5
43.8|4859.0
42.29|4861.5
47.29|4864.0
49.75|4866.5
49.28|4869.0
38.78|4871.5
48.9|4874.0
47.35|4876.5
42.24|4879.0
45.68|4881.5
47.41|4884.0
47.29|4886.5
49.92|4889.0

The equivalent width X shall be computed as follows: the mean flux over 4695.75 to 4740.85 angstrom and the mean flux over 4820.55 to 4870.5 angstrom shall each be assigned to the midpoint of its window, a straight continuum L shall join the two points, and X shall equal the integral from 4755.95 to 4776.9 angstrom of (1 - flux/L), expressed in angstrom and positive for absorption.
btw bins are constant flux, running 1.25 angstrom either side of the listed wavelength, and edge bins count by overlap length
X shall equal 3.6 angstrom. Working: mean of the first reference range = 46.3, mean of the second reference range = 43.6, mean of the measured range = 37.5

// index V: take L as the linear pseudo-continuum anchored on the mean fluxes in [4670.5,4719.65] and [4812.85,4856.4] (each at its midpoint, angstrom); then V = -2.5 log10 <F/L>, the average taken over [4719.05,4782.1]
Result 0.074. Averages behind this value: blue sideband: 46.5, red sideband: 42.3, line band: 42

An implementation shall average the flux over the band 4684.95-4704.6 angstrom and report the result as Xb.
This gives 46.7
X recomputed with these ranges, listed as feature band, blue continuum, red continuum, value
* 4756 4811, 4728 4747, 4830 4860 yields 6.9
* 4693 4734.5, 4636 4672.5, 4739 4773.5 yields -3.1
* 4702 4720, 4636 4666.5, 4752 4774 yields -2.0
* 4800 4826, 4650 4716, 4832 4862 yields 1.1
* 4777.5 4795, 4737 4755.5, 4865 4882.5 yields 3.4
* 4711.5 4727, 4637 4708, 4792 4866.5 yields -0.7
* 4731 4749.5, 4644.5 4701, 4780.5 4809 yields -1.2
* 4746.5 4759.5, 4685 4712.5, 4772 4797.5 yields -1.3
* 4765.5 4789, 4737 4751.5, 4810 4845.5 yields 5.0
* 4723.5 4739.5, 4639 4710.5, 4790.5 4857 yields -0.5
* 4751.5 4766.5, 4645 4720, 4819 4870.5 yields 1.1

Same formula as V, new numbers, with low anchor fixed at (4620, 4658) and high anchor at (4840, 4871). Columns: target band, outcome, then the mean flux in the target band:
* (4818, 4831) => 0.084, 41.6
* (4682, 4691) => 0.015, 45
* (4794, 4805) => 0.044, 43.3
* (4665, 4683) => 0.013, 45.1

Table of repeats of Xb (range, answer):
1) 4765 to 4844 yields 39.6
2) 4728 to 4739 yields 45.2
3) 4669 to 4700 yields 46.2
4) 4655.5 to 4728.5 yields 46.5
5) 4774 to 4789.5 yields 35.4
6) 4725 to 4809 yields 41.3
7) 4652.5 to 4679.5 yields 47.1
